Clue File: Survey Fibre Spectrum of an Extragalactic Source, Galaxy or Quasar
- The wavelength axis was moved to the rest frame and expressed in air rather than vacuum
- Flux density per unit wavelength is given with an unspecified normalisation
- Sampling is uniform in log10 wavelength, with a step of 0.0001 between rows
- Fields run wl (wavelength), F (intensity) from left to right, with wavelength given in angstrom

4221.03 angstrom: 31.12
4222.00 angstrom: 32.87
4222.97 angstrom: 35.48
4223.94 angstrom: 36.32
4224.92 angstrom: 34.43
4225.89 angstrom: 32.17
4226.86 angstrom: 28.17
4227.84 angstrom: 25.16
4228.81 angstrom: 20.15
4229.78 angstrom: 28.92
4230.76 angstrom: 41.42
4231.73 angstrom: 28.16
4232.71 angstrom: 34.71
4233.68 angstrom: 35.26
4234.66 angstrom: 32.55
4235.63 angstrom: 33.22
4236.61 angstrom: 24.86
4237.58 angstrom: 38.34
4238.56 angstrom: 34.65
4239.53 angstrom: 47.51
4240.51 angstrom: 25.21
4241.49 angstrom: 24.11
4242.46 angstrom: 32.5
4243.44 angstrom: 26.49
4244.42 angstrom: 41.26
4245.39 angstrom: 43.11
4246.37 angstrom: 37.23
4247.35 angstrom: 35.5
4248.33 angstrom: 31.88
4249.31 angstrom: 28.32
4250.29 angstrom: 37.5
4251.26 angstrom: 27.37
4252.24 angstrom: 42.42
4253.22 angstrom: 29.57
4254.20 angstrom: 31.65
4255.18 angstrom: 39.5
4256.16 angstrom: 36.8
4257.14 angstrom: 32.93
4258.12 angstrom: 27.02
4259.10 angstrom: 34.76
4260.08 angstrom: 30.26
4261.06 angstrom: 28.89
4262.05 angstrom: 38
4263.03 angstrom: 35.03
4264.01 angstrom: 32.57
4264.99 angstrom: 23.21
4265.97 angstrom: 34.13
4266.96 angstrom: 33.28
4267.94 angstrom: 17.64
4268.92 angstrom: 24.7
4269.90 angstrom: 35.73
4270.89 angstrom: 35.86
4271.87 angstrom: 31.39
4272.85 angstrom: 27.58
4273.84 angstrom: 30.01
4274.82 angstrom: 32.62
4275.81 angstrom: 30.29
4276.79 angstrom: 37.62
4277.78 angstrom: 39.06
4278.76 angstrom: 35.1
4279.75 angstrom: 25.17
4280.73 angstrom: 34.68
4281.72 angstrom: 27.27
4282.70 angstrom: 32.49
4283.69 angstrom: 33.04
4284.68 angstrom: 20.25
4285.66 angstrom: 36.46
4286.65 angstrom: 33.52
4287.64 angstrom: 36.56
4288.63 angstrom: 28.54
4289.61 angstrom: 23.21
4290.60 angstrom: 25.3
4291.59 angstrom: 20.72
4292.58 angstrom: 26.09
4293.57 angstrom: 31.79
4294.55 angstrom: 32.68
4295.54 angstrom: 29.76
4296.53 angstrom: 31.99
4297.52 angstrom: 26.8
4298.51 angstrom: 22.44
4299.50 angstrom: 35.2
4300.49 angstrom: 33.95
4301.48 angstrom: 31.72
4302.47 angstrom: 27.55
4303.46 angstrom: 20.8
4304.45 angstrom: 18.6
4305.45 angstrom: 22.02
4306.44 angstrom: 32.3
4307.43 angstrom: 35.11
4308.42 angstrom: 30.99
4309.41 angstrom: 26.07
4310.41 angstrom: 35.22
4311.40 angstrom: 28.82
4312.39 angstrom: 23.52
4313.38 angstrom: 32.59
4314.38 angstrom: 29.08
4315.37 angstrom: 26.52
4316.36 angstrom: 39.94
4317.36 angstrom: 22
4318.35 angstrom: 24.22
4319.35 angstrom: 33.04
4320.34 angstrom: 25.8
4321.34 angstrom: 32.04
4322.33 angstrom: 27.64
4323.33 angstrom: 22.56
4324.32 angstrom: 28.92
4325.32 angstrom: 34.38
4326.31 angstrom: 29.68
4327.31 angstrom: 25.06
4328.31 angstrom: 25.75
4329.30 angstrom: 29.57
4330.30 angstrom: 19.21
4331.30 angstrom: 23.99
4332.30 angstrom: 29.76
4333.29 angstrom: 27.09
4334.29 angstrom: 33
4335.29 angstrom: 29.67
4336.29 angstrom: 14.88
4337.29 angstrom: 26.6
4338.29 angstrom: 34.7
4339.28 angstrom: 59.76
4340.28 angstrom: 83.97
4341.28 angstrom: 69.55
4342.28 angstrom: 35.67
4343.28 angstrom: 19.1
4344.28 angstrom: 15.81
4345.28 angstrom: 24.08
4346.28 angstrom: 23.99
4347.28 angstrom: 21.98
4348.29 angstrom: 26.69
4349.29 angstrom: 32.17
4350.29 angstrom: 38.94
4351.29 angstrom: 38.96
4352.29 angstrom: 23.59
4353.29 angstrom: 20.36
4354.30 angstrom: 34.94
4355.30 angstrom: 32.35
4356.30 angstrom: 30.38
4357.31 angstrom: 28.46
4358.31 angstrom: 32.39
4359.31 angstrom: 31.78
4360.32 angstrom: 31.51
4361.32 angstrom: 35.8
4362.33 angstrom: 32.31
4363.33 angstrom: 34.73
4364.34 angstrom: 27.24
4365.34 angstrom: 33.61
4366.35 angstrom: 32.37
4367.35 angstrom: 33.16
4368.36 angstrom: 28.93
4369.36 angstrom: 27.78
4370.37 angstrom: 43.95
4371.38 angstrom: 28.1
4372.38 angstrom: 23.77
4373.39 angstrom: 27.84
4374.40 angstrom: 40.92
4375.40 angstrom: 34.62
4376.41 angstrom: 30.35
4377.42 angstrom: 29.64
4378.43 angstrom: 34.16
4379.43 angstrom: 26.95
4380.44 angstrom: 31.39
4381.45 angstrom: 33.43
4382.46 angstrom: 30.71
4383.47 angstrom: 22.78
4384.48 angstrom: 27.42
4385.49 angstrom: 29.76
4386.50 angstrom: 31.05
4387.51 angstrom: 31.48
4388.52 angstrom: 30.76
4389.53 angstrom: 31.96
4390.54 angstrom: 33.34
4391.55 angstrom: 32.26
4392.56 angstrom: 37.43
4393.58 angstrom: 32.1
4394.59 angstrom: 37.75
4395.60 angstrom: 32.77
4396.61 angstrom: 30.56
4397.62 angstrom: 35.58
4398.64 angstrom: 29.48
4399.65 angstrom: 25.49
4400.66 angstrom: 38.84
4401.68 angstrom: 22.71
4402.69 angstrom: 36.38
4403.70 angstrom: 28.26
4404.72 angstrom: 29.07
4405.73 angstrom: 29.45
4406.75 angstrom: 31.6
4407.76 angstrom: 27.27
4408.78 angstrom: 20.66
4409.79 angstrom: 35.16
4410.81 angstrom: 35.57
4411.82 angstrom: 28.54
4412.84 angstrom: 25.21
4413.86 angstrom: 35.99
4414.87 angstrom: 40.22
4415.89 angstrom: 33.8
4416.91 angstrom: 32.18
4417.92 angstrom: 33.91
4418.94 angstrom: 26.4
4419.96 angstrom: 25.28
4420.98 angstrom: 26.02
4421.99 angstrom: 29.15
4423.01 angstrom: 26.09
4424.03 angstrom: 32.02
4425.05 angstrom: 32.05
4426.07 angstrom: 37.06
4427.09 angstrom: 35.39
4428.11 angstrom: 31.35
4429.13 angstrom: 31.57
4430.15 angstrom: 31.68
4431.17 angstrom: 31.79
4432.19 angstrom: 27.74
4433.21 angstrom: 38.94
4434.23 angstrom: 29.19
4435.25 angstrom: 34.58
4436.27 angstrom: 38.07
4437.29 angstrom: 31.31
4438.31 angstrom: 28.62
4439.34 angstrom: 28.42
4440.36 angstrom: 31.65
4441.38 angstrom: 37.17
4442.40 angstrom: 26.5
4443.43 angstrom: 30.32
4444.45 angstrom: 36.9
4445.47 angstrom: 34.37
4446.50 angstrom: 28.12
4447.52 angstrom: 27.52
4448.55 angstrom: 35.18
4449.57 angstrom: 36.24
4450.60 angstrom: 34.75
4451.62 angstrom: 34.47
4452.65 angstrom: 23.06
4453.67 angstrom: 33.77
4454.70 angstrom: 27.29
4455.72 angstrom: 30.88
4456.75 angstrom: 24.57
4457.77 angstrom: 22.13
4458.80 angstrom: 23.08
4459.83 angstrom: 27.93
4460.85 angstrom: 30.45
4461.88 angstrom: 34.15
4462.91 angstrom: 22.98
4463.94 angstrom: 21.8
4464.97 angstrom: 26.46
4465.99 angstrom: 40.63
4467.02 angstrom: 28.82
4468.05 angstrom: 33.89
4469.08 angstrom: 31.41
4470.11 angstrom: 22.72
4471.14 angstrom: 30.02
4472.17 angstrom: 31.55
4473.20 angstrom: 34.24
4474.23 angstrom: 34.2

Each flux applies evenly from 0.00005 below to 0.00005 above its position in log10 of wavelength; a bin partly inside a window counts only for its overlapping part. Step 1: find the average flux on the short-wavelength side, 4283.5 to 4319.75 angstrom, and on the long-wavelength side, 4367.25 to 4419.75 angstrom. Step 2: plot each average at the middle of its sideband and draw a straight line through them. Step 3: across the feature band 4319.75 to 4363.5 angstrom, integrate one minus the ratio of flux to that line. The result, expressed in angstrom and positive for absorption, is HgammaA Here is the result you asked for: -2.1 angstrom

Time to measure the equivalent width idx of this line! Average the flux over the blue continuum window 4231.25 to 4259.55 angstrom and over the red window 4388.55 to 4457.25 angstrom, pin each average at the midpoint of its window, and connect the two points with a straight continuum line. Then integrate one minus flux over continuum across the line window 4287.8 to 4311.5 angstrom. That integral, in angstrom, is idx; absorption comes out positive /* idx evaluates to 3.3 angstrom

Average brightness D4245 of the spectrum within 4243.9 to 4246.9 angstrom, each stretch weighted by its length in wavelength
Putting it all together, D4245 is 40.3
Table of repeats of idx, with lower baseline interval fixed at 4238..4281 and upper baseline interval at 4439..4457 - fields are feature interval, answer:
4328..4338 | 1.9 angstrom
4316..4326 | 1.0 angstrom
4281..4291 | 0.8 angstrom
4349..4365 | 0.2 angstrom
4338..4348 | -2.0 angstrom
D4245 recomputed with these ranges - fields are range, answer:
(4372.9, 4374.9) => 34.4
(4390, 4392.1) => 32.9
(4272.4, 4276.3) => 30.1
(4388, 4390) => 31.4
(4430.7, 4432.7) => 29.7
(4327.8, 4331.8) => 24.6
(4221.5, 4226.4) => 34.2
